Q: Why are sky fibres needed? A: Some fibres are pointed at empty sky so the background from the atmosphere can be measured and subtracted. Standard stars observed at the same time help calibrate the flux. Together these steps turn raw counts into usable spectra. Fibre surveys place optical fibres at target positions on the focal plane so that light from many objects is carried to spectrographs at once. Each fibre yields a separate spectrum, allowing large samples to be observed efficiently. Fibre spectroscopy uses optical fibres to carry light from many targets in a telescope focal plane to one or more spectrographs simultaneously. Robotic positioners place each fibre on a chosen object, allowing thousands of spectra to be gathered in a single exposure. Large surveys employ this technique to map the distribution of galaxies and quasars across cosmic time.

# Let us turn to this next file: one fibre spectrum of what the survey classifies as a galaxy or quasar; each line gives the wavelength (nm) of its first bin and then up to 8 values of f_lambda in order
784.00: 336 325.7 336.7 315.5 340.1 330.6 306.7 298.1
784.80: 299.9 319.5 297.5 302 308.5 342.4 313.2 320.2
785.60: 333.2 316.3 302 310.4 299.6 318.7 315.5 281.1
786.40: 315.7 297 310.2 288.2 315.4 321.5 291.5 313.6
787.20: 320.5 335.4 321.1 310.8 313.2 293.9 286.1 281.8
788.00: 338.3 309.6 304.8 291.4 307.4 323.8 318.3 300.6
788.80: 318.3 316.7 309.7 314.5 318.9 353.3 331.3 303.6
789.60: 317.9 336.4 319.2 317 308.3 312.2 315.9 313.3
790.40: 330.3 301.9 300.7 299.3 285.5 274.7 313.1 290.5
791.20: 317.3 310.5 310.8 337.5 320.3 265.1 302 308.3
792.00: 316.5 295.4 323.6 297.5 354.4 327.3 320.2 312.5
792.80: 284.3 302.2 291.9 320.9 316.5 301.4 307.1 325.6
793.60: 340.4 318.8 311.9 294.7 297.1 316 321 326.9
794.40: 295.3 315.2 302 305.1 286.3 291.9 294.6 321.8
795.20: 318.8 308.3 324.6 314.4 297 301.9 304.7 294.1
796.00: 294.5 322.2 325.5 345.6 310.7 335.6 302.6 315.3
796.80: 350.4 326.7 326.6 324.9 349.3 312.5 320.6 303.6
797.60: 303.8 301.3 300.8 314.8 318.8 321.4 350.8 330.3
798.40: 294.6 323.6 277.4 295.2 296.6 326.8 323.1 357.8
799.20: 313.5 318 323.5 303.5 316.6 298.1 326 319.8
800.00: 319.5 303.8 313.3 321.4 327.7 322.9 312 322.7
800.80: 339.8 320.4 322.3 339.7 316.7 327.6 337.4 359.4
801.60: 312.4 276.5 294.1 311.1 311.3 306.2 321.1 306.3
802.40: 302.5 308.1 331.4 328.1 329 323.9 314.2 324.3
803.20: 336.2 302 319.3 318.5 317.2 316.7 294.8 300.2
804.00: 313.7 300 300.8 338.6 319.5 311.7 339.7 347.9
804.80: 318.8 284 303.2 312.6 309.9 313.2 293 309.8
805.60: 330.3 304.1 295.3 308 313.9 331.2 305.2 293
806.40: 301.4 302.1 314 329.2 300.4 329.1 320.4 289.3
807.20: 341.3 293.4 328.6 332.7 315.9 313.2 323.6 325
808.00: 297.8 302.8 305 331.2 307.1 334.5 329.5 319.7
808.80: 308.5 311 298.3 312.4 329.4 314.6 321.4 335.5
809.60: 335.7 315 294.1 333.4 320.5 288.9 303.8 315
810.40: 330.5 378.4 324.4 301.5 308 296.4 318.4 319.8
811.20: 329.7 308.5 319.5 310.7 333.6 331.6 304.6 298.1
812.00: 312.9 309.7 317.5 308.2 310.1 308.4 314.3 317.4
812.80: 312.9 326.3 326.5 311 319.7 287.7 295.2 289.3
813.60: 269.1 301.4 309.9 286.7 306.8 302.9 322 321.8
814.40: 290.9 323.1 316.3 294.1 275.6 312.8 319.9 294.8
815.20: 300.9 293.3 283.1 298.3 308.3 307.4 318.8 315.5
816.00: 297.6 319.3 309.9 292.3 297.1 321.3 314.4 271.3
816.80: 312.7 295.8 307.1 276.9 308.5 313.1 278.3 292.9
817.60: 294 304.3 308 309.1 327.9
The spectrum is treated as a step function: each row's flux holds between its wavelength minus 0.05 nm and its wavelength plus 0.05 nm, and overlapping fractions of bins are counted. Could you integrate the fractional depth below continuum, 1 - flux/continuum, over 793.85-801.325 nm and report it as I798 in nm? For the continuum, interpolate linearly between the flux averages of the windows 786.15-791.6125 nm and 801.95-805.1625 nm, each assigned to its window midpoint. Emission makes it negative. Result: -0.04 nm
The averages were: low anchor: 311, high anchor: 316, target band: 315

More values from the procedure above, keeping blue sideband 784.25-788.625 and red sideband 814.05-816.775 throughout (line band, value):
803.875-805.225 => -0.03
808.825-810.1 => -0.05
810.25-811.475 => -0.06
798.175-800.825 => -0.08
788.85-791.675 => -0.03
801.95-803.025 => -0.03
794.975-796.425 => -0.02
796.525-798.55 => -0.07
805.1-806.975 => -0.02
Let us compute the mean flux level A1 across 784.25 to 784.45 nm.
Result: 328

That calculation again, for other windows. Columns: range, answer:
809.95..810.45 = 312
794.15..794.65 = 312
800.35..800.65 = 321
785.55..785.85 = 317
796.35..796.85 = 323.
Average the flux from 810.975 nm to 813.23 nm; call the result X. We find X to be 316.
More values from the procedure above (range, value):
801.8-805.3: 315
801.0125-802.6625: 317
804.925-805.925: 307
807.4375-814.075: 314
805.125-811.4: 315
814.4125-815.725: 302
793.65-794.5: 311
